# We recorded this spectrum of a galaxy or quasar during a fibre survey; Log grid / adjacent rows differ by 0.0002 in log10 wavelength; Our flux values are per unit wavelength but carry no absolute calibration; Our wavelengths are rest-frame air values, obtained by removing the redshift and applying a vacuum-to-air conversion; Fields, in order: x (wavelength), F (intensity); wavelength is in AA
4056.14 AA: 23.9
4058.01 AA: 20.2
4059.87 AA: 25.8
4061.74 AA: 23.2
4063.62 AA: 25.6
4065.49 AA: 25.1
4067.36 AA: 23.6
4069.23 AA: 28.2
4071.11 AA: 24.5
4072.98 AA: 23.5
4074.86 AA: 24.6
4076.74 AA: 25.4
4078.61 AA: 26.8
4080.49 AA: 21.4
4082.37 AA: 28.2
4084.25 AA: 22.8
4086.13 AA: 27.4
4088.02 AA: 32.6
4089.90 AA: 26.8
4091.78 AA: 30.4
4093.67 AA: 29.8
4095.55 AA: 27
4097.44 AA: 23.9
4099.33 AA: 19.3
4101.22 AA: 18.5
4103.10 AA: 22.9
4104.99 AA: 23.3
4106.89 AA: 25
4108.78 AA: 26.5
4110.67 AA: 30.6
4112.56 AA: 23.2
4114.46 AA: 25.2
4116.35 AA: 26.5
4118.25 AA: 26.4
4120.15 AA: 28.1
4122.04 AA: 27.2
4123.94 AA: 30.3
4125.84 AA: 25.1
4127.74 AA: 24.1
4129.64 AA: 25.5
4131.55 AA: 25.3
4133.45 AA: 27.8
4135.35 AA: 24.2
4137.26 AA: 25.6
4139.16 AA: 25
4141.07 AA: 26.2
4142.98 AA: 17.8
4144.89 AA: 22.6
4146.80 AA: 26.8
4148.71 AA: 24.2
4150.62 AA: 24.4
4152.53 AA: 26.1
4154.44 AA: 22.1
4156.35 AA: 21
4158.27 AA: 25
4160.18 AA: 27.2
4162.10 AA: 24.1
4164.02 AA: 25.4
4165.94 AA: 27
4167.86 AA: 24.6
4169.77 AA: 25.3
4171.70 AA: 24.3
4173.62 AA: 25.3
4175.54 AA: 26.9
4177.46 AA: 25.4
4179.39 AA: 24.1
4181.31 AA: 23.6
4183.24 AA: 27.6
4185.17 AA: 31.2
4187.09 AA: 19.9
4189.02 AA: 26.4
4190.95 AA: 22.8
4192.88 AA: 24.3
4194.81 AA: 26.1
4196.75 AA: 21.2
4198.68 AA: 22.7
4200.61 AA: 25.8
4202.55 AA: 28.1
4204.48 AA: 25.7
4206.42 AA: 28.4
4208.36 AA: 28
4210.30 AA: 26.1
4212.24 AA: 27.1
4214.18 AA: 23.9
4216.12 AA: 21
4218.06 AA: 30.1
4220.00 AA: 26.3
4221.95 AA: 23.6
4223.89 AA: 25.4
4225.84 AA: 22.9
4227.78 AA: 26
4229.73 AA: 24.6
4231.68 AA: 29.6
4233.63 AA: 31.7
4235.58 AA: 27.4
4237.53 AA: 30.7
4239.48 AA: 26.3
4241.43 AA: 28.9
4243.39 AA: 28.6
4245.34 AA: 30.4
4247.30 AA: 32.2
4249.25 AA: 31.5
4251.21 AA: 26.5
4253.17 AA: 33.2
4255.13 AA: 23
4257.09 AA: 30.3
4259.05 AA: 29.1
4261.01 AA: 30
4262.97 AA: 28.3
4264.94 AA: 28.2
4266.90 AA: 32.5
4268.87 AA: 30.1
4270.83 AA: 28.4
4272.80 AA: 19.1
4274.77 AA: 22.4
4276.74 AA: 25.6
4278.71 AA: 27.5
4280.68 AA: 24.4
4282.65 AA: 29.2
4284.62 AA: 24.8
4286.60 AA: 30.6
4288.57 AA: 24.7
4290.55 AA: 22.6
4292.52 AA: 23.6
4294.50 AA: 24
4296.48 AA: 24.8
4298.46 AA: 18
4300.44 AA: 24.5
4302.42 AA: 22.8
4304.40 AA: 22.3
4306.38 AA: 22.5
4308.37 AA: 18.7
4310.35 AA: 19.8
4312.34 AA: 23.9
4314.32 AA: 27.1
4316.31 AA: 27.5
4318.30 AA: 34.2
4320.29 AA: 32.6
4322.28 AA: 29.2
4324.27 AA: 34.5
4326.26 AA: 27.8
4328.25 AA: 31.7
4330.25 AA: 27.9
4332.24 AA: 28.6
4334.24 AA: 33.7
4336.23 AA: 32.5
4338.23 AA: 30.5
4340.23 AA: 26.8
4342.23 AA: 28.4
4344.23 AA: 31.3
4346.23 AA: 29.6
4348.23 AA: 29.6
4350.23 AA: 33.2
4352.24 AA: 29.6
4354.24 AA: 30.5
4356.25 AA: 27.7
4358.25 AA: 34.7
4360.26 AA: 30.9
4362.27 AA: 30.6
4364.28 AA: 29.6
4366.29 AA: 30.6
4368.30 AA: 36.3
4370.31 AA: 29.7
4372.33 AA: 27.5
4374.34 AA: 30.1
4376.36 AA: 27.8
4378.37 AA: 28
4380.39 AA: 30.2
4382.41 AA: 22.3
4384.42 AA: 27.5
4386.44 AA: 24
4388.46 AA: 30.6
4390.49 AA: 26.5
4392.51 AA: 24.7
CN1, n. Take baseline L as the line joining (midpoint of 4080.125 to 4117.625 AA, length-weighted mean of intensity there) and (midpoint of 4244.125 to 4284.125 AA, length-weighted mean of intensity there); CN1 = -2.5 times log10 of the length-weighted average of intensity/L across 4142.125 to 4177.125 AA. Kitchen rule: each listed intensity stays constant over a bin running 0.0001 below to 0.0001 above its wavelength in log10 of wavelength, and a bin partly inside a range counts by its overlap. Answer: 0.09 mag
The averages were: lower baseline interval 25.6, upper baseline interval 28.1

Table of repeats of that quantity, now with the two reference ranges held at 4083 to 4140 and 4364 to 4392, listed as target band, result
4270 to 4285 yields 0.098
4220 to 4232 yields 0.076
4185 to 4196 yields 0.088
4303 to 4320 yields 0.127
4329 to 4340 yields -0.085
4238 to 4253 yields -0.086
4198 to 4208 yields 0.018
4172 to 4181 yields 0.055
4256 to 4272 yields -0.079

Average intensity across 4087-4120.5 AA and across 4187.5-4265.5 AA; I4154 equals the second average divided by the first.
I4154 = 1.05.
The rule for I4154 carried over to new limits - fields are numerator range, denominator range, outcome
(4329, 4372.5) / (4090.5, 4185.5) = 1.21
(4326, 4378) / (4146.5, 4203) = 1.22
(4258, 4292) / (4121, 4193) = 1.07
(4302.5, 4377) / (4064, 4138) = 1.13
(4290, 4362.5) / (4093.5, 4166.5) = 1.11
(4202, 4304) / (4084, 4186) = 1.05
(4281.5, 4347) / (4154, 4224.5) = 1.07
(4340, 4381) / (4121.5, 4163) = 1.21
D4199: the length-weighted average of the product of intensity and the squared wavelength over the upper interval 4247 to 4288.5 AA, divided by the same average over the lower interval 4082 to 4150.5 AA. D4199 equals 1.17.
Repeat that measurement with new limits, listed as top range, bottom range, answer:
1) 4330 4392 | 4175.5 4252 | 1.19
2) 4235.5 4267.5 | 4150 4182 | 1.23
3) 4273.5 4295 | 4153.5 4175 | 1.09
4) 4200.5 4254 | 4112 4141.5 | 1.11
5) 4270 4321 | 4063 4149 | 1.07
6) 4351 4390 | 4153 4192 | 1.29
